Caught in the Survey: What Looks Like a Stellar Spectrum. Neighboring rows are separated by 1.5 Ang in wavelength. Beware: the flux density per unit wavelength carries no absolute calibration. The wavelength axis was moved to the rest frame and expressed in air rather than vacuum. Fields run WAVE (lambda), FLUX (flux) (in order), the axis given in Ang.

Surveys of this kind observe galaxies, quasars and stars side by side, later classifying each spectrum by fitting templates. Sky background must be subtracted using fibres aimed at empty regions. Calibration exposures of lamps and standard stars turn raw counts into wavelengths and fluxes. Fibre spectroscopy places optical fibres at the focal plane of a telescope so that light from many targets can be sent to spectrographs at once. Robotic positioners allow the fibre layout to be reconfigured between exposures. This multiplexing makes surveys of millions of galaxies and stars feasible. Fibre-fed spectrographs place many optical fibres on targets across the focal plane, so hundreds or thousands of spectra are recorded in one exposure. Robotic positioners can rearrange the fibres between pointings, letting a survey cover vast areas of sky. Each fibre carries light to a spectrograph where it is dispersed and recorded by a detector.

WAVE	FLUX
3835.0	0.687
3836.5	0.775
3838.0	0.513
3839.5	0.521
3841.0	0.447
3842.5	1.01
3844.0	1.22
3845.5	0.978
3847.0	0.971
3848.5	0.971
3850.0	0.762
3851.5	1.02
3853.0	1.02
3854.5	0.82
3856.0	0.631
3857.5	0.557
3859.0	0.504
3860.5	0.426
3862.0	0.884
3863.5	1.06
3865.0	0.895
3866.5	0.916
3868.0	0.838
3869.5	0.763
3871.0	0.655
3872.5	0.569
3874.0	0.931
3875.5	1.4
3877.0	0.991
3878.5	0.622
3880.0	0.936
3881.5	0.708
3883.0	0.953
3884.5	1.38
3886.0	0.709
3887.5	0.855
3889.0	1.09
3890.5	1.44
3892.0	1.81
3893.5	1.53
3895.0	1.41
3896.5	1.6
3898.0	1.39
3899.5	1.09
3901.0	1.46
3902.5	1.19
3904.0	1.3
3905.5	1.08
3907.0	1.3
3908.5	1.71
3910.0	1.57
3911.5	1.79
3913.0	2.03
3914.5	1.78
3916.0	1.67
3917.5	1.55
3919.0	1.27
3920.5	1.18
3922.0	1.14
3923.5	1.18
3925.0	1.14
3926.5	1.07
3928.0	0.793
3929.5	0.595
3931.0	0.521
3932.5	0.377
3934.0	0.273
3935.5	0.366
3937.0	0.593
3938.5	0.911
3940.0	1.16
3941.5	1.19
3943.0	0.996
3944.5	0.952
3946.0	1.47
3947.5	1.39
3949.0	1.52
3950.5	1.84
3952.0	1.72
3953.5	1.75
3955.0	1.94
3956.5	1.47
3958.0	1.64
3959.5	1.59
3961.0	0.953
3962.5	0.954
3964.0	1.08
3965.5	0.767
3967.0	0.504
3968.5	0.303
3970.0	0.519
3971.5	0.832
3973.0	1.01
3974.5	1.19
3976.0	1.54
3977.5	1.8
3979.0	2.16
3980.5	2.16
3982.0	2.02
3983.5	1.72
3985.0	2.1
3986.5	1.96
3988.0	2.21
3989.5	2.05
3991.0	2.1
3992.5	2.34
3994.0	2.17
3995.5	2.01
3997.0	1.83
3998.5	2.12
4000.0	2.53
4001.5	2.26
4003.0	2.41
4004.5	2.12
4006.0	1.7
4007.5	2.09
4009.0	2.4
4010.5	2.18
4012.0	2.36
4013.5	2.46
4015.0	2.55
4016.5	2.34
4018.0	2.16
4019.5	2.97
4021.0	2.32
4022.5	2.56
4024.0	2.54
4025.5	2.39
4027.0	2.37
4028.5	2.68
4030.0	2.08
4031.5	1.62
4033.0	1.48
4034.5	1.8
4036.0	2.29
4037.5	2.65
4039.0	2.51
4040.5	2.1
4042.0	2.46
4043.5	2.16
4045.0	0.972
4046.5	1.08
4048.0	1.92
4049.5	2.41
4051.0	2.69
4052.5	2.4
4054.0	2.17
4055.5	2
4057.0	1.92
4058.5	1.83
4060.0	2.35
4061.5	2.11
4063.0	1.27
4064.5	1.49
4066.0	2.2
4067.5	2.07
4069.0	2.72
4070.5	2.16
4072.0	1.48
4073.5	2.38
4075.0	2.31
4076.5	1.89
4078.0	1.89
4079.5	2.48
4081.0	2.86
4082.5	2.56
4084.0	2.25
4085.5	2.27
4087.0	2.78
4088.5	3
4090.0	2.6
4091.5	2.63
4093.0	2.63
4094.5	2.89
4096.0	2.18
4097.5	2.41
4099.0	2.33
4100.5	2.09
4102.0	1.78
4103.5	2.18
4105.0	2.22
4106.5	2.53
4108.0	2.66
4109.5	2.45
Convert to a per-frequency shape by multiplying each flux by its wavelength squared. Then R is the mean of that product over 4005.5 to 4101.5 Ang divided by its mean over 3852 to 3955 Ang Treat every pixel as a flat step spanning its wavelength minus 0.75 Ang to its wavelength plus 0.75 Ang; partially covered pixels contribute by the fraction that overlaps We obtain 2.2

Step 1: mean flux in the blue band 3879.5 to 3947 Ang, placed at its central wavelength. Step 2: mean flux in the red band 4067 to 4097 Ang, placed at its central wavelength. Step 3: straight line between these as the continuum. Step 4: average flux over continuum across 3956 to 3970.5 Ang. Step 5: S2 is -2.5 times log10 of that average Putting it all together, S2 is 0.48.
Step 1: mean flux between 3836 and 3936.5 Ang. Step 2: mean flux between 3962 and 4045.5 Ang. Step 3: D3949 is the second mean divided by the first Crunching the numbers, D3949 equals 1.9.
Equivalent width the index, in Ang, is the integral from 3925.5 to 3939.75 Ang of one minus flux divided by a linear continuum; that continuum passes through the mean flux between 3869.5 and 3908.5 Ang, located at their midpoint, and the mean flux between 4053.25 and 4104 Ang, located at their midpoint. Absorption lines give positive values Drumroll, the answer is 7.7 Ang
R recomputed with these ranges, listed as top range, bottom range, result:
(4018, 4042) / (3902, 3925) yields 1.69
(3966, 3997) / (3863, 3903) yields 1.59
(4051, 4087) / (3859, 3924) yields 2.00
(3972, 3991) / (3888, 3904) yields 1.37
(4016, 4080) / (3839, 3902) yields 2.39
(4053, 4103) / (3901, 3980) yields 1.99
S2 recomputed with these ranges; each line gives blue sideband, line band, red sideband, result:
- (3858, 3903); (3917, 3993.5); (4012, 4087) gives 0.204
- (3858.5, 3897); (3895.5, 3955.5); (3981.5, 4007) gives 0.142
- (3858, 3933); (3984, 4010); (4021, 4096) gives -0.187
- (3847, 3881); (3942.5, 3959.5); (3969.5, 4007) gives 0.031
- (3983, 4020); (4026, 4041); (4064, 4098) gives 0.051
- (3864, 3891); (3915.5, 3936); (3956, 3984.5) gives 0.173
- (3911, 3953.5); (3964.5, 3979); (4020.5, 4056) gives 0.470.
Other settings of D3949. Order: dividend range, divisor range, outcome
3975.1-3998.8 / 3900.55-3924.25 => 1.39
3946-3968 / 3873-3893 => 1.28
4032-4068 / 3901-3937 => 1.73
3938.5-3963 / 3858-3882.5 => 1.71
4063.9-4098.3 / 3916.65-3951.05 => 2.32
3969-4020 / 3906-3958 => 1.60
